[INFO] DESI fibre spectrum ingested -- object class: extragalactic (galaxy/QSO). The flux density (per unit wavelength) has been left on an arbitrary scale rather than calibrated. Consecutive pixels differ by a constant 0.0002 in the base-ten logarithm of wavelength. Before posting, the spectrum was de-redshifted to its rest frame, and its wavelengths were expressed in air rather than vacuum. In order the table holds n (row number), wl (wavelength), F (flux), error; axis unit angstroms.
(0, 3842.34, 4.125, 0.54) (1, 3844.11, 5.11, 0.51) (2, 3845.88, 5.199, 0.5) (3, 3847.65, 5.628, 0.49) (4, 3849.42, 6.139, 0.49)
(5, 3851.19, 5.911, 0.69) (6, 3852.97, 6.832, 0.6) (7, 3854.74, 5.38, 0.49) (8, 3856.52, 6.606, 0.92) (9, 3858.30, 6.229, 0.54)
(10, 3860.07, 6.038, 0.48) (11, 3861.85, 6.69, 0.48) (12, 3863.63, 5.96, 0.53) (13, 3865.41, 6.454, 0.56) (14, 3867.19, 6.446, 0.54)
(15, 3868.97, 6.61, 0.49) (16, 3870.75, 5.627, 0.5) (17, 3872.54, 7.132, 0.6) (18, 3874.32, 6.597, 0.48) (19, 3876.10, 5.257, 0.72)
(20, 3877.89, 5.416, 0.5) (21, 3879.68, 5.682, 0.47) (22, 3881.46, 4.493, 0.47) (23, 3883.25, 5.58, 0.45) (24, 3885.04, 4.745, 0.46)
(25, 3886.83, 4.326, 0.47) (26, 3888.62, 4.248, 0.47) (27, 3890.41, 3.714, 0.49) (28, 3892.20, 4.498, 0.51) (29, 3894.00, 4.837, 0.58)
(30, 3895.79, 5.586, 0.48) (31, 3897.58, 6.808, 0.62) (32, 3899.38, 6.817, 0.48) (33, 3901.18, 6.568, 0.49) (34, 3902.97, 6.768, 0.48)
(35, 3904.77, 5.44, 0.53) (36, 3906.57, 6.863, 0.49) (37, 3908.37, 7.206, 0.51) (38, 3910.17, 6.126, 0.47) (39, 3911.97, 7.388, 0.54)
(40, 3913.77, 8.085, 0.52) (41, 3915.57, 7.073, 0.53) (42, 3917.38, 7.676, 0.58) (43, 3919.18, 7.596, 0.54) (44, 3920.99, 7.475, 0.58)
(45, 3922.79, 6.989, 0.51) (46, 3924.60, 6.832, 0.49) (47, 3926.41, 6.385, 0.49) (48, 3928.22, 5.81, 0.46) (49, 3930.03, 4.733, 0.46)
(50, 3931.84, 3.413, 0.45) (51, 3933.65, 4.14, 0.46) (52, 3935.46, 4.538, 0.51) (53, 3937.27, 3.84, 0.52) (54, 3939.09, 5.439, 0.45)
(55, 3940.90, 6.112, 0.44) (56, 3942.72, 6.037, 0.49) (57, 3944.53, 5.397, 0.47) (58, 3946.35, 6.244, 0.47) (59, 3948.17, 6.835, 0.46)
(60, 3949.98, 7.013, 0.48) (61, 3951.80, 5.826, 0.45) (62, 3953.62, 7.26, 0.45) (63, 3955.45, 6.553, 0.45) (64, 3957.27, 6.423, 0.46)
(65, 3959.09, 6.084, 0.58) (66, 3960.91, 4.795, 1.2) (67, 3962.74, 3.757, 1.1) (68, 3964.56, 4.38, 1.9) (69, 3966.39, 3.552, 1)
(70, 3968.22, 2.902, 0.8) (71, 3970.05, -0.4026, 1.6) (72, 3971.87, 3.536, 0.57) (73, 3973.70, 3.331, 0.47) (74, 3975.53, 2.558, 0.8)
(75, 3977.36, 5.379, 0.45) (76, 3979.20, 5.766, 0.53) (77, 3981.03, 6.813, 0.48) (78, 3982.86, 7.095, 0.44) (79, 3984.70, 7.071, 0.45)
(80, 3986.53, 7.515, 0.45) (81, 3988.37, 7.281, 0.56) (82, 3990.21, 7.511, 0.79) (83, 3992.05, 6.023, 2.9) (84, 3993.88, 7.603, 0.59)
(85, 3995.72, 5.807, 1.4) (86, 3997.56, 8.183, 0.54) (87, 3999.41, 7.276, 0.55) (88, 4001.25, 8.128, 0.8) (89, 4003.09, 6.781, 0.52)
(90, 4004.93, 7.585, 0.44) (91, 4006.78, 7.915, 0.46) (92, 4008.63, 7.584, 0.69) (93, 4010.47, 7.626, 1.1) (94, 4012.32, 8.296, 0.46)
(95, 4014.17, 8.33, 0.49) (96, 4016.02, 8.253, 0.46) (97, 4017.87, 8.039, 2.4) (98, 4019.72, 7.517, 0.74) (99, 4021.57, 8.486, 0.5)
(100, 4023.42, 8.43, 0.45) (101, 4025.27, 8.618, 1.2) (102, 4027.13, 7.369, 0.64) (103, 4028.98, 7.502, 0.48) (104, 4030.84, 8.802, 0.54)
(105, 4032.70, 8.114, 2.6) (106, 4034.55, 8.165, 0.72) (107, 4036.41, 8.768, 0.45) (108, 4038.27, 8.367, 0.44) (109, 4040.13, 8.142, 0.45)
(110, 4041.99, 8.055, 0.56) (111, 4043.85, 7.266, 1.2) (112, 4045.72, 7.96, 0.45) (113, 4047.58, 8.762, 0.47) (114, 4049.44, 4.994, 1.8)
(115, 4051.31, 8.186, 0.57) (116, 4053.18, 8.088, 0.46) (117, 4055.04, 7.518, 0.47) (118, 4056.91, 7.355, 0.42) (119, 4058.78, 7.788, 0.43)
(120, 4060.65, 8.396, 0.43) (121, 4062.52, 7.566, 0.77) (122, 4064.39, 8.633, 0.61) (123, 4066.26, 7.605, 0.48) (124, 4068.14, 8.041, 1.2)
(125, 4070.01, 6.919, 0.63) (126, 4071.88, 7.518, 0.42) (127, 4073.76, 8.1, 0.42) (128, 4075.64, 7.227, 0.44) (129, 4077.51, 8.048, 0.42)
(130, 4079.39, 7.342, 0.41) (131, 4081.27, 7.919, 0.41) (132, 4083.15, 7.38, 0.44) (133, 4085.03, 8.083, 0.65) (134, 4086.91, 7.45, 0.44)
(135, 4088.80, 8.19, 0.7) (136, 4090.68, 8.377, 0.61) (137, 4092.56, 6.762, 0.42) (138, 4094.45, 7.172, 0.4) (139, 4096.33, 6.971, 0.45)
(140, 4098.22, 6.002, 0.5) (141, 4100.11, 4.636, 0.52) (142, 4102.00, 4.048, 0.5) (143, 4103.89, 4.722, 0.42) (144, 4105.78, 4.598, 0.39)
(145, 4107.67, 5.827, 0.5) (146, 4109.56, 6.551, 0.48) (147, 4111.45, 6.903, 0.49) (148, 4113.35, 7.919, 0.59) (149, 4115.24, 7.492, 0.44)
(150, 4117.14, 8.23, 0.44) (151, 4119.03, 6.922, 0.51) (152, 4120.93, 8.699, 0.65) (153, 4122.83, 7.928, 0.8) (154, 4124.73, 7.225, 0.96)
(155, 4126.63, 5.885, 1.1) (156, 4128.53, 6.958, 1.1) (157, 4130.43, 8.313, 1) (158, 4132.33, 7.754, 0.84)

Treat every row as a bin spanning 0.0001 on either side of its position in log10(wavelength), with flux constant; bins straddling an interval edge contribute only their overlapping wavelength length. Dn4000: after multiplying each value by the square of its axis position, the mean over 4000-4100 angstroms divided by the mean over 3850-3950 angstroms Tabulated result 1.40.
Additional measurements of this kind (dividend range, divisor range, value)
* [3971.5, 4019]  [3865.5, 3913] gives 1.25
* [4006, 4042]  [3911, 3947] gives 1.41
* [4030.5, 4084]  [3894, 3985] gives 1.46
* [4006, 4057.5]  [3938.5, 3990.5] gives 1.52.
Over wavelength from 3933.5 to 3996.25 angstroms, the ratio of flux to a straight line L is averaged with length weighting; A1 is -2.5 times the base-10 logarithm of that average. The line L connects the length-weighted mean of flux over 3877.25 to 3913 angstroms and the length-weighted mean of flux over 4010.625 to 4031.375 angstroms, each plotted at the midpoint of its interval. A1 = 0.28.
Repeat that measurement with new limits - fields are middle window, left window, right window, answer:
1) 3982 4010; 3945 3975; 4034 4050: -0.18 mag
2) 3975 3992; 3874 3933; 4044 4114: 0.02 mag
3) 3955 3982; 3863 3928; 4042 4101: 0.47 mag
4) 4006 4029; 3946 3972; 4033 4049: -0.12 mag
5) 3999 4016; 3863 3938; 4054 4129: -0.17 mag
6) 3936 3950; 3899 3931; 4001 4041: 0.23 mag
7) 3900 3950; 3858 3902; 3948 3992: -0.13 mag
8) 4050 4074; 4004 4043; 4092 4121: -0.07 mag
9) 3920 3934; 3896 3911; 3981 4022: 0.17 mag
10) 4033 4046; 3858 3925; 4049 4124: -0.17 mag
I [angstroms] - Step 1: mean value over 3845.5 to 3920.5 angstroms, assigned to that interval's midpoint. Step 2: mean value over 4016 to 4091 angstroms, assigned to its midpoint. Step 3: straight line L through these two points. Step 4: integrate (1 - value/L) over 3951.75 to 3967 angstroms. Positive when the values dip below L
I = 3.2 angstroms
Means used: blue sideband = 6.07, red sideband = 7.88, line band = 5.41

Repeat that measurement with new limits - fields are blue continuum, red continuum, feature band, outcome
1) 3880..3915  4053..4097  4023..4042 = -2.57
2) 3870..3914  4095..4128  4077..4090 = -2.73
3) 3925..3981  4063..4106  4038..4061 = -4.29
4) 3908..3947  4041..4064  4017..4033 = -1.66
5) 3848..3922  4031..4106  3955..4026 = 5.44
